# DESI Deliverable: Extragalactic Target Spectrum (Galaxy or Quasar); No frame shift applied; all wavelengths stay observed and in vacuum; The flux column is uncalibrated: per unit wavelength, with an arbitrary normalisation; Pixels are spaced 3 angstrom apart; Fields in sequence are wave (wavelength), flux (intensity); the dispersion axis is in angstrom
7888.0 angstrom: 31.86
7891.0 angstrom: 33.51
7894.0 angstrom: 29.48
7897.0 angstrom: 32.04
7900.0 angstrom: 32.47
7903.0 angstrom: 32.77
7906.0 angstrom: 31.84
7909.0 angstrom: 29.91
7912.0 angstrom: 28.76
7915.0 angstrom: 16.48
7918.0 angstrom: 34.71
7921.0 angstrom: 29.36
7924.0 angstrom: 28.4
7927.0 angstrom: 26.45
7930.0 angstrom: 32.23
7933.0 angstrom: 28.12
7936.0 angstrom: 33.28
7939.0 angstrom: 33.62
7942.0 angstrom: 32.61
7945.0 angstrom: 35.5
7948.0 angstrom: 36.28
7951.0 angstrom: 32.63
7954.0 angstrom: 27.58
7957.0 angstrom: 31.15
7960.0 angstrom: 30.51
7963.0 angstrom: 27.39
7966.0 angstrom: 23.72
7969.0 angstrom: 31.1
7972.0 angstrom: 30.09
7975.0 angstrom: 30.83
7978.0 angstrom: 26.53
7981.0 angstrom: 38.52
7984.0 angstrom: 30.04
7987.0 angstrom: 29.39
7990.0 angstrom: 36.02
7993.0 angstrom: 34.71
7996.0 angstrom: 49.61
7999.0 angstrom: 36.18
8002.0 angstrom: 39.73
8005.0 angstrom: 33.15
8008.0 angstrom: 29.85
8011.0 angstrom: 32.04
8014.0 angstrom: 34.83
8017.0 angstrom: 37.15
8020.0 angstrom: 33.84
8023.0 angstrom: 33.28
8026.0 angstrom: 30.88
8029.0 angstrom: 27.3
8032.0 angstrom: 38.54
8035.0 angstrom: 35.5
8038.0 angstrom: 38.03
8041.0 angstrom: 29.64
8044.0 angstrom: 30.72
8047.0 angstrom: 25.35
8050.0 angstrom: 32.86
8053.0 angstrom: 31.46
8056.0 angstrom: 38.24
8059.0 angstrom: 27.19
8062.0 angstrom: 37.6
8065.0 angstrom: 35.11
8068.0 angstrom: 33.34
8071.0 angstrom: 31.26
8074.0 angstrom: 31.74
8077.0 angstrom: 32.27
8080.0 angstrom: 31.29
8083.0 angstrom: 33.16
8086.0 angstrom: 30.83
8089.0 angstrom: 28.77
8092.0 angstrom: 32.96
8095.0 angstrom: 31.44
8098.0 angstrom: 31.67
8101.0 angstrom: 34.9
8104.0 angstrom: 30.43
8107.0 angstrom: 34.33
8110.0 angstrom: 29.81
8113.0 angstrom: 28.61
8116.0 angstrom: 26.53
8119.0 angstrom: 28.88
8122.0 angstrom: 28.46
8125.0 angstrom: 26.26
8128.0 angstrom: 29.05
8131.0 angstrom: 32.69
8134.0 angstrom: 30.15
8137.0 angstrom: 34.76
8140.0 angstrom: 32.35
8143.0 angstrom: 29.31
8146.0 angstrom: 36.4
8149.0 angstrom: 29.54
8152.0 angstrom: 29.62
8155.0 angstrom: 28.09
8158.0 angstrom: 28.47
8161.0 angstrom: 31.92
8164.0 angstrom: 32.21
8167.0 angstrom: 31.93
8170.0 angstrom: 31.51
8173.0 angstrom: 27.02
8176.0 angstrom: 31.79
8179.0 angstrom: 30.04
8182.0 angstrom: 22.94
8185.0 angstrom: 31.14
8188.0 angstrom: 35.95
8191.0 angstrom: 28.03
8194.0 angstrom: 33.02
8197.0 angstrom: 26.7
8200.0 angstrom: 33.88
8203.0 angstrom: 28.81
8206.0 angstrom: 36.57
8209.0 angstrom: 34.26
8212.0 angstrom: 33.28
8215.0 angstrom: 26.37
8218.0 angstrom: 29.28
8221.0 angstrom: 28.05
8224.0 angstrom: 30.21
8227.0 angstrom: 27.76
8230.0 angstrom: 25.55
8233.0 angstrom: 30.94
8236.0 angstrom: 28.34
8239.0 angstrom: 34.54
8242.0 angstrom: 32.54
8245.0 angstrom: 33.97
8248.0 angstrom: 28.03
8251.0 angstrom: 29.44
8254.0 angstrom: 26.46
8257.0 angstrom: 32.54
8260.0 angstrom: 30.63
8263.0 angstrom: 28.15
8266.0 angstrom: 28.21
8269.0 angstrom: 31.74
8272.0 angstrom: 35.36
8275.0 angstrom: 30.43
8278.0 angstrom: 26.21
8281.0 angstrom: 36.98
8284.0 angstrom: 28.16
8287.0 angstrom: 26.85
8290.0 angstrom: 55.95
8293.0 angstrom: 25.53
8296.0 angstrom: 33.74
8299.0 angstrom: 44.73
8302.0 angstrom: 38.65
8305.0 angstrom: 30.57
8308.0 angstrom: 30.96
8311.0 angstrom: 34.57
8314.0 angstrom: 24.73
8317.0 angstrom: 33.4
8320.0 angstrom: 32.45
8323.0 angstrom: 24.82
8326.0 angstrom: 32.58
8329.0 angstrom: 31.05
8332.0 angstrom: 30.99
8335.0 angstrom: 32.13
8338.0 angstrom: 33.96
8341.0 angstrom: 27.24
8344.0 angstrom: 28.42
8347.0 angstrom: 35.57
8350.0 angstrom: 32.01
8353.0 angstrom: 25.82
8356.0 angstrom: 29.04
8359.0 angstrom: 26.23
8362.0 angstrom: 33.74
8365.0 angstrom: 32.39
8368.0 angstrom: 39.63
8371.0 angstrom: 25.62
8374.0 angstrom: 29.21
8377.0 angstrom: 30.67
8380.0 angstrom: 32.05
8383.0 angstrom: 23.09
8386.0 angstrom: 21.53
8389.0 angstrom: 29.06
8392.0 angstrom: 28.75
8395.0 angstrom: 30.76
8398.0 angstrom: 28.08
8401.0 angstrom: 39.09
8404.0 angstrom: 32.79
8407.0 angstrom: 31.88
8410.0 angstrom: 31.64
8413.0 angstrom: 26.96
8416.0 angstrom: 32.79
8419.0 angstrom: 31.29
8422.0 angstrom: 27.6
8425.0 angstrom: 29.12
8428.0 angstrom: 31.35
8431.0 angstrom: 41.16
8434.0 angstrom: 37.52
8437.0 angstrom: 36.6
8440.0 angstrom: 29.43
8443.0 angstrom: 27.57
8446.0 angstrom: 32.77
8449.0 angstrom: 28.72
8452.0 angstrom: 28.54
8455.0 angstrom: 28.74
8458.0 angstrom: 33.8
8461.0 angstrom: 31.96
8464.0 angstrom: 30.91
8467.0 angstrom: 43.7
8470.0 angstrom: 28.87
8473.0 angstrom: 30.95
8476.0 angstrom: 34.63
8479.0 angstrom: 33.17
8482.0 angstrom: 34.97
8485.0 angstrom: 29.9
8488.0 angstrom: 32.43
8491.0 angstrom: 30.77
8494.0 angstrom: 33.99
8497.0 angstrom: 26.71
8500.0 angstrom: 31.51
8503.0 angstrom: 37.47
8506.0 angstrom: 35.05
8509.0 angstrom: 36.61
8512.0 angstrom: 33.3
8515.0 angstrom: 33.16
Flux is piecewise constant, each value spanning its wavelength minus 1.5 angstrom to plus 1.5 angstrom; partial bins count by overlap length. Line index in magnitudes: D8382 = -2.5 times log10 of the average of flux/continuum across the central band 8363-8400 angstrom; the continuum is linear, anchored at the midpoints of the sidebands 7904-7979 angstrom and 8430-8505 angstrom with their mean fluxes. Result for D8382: 0.10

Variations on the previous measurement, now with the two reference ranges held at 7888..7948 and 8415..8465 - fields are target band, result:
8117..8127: 0.12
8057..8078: -0.06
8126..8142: -0.01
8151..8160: 0.09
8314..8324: 0.07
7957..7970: 0.09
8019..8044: -0.07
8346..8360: 0.07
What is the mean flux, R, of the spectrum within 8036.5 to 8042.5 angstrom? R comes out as 33.8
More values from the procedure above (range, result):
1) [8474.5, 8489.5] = 33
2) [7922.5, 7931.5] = 29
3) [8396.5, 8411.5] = 32.7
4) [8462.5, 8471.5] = 34.5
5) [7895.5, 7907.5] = 32.3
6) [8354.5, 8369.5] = 32.2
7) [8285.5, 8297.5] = 35.5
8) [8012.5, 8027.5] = 34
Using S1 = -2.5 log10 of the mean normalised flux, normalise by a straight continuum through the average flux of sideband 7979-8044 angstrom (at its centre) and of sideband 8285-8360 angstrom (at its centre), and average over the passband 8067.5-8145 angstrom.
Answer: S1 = 0.094 mag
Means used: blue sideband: 34.5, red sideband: 32.1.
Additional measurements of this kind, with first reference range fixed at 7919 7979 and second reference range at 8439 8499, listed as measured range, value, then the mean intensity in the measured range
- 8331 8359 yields 0.04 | 30.3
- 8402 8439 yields -0.04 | 32.6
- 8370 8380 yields 0.08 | 29.2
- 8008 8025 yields -0.11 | 33.7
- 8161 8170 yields -0.03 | 32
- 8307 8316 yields 0.04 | 30.2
